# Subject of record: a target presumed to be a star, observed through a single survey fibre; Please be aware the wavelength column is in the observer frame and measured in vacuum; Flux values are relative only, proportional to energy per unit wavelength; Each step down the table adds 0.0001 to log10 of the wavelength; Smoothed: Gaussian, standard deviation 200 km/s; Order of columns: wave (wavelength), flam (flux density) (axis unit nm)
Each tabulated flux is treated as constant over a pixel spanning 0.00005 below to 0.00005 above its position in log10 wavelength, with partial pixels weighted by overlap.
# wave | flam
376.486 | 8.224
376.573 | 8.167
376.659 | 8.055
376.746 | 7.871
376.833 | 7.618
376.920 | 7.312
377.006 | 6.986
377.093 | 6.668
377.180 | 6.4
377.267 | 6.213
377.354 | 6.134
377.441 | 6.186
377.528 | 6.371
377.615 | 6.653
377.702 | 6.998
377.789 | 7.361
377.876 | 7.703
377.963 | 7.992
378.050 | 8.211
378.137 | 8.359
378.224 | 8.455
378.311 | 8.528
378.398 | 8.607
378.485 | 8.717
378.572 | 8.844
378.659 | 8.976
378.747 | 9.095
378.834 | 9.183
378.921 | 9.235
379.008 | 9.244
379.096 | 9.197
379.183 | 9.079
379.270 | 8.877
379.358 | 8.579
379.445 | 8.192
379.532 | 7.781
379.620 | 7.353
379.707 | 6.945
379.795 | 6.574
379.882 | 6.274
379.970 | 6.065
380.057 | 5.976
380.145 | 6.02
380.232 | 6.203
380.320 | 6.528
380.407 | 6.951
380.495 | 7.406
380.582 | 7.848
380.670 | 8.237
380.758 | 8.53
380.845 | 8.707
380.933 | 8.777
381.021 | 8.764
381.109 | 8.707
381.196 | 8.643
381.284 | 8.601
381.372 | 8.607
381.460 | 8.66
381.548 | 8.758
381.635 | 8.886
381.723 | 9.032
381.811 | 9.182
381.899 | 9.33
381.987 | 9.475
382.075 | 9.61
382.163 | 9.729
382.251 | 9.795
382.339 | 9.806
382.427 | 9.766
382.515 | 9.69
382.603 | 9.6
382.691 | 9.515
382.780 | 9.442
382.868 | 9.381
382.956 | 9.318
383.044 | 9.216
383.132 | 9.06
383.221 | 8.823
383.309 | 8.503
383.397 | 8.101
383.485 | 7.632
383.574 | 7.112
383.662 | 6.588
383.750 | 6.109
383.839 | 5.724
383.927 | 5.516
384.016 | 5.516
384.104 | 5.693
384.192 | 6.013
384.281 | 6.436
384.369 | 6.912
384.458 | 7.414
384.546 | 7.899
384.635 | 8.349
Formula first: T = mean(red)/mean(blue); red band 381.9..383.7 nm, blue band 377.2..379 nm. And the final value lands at 1.1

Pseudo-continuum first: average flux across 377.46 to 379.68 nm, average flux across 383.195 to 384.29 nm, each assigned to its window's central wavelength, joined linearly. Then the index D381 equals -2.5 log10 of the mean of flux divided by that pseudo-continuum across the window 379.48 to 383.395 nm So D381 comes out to -0.14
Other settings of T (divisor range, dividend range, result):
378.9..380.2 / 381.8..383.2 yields 1.24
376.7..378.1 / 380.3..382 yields 1.21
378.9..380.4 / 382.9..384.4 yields 0.96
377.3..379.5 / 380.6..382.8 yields 1.11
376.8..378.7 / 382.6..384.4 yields 1.01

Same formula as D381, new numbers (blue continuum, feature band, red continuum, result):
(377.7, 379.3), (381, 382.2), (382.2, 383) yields 0.04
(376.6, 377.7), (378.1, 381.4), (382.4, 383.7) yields -0.05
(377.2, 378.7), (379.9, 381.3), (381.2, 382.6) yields 0.16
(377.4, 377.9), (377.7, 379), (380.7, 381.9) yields -0.18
